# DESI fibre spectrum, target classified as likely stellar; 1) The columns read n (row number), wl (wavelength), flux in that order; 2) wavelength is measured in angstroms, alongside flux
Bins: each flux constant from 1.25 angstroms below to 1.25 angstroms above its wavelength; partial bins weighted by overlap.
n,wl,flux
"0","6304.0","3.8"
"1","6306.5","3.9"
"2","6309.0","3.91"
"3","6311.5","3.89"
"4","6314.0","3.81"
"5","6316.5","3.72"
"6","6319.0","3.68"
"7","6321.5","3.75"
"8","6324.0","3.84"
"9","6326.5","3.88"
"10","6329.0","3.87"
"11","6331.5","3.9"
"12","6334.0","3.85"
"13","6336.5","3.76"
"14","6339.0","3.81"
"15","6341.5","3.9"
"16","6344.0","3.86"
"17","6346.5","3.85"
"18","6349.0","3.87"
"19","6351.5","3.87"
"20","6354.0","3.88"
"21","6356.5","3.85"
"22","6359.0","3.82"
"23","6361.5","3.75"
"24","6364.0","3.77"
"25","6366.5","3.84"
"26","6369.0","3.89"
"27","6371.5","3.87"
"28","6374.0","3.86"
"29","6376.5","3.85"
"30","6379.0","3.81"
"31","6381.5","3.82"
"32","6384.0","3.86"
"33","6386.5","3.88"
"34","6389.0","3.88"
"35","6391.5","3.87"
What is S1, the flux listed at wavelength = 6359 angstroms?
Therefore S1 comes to 3.82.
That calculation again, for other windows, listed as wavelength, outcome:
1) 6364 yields 3.77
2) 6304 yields 3.8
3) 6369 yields 3.89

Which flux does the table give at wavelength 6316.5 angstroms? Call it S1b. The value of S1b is 3.72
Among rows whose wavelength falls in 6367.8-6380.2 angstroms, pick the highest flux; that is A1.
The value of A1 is 3.89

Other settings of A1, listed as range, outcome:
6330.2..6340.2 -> 3.9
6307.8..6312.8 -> 3.91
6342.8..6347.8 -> 3.86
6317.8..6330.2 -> 3.88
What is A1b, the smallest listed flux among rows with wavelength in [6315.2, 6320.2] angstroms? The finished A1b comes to 3.68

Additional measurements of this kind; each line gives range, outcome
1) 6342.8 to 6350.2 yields 3.85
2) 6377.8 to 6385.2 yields 3.81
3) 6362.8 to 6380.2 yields 3.77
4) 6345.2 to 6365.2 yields 3.75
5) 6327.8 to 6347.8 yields 3.76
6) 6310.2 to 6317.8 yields 3.72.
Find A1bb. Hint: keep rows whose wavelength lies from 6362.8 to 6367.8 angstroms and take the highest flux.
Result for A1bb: 3.84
